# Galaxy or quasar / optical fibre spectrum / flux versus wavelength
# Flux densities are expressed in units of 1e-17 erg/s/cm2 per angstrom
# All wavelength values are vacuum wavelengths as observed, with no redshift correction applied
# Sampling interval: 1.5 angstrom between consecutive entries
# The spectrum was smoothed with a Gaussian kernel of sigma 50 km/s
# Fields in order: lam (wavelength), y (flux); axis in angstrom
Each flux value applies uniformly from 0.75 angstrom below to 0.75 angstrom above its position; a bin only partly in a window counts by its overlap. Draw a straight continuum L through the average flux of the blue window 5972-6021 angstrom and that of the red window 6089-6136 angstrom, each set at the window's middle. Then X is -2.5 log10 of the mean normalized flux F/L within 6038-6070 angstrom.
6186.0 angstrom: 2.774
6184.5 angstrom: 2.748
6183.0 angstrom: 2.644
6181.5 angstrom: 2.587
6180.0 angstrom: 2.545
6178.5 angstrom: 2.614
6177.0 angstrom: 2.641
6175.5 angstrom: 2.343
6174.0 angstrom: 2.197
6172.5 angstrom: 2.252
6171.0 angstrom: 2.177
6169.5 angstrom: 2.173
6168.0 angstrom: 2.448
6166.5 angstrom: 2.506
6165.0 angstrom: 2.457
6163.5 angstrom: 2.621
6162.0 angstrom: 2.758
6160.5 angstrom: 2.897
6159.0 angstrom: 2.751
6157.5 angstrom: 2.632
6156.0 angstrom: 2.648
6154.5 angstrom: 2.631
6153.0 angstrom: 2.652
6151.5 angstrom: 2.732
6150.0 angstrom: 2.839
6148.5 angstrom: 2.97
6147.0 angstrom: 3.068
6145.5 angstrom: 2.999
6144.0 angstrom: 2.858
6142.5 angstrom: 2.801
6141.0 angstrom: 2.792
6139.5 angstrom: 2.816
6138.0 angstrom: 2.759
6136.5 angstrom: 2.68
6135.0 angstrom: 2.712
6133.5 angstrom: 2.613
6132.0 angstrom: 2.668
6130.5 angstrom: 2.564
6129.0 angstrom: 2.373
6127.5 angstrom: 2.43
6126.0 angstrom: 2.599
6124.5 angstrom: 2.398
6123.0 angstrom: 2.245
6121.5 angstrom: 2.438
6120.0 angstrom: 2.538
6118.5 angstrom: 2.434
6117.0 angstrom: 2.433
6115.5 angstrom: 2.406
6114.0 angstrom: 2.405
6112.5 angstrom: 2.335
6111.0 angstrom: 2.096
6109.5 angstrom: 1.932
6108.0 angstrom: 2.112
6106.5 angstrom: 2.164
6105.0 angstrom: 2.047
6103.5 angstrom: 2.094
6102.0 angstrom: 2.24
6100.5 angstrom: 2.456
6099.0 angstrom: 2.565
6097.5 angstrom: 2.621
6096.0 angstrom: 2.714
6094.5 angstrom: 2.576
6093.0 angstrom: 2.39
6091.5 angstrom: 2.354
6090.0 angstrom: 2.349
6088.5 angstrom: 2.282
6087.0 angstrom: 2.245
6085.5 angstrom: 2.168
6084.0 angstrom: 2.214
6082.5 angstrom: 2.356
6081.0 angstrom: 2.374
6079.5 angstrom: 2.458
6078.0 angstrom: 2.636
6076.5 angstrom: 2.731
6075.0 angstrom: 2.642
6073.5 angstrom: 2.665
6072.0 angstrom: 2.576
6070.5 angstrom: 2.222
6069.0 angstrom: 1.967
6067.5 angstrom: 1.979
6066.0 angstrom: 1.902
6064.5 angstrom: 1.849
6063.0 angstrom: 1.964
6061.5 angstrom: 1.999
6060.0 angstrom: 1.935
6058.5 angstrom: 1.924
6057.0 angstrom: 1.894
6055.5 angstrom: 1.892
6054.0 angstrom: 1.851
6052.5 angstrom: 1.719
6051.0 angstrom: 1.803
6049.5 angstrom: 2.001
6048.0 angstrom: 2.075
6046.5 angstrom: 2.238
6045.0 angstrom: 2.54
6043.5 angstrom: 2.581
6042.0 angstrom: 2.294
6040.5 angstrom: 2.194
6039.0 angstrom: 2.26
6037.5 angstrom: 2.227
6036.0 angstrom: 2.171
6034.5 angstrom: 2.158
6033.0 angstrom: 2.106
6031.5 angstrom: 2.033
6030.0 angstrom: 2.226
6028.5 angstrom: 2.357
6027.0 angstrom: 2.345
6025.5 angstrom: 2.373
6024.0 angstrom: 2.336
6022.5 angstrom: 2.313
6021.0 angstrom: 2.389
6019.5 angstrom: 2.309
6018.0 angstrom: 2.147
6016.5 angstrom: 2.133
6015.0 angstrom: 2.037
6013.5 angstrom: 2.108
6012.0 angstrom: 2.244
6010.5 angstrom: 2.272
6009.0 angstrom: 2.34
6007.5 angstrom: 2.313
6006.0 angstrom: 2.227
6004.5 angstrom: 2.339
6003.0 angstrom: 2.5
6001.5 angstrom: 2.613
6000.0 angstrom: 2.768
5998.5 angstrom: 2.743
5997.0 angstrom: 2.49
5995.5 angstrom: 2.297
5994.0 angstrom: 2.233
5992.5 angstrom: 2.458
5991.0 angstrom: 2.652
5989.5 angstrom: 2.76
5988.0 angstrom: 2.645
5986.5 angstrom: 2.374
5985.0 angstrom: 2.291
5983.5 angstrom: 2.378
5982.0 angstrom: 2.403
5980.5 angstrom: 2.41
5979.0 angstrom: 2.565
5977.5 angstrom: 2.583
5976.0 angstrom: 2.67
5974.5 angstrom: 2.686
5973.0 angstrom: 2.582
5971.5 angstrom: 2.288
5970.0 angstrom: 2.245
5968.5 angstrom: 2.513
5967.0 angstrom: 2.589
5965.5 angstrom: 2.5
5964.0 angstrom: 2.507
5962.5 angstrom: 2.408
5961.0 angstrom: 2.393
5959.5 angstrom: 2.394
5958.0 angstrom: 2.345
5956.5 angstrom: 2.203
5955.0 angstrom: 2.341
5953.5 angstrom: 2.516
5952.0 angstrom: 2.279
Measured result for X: 0.18 mag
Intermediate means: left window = 2.42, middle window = 2.04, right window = 2.4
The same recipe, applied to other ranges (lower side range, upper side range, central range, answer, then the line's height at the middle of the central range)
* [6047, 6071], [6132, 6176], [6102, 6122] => 0.04 mag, 2.33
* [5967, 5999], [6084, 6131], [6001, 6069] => 0.13 mag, 2.43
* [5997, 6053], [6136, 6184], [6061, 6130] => 0.06 mag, 2.46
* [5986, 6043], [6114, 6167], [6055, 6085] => 0.12 mag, 2.47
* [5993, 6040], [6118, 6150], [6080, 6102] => 0.06 mag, 2.53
